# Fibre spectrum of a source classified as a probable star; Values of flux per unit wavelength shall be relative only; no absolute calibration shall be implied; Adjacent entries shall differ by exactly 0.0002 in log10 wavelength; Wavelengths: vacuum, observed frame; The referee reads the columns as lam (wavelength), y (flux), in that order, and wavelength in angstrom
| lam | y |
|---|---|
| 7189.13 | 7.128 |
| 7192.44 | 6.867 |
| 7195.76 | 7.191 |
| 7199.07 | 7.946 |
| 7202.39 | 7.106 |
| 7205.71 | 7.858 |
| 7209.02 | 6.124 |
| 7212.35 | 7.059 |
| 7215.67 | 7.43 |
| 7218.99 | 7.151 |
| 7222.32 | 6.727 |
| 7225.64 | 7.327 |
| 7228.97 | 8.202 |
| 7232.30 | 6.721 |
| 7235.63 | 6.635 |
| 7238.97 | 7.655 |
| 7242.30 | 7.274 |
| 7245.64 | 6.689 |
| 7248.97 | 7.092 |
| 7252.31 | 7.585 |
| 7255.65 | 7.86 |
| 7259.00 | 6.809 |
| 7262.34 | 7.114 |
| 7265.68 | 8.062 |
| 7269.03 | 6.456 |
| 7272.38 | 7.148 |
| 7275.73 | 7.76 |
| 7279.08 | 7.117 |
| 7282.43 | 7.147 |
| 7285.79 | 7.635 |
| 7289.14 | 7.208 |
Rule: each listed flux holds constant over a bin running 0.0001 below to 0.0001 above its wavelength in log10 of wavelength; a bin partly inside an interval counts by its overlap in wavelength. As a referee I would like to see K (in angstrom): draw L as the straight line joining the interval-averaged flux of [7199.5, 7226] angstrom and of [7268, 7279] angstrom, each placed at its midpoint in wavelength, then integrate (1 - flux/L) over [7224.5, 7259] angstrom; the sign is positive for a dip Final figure -0.7 angstrom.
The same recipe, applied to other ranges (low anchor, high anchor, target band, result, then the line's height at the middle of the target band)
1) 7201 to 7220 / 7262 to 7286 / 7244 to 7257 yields -0.1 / 7.23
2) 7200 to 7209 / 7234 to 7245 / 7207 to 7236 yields 0.6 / 7.21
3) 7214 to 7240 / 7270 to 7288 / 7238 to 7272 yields 0.1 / 7.28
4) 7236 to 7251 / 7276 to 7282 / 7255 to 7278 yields -0.2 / 7.23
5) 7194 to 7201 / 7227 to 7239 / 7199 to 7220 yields 0.7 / 7.44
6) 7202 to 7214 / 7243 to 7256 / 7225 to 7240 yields -0.3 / 7.16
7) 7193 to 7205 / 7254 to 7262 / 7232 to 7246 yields 0.5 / 7.33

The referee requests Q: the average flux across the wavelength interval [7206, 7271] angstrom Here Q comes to 7.17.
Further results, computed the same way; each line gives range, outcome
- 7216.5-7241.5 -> 7.21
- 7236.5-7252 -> 7.19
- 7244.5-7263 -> 7.21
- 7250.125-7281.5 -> 7.32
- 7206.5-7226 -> 6.99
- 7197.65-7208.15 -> 7.52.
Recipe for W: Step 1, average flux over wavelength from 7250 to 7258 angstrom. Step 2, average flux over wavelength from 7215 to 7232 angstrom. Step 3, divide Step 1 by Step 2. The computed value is 1.04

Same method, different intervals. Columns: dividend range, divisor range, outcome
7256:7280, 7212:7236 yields 1.01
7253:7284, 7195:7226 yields 1.01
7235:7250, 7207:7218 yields 1.03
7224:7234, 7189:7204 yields 1.02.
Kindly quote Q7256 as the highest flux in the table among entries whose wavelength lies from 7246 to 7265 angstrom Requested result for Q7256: 7.86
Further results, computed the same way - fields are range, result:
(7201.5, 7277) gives 8.202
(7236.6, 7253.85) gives 7.655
